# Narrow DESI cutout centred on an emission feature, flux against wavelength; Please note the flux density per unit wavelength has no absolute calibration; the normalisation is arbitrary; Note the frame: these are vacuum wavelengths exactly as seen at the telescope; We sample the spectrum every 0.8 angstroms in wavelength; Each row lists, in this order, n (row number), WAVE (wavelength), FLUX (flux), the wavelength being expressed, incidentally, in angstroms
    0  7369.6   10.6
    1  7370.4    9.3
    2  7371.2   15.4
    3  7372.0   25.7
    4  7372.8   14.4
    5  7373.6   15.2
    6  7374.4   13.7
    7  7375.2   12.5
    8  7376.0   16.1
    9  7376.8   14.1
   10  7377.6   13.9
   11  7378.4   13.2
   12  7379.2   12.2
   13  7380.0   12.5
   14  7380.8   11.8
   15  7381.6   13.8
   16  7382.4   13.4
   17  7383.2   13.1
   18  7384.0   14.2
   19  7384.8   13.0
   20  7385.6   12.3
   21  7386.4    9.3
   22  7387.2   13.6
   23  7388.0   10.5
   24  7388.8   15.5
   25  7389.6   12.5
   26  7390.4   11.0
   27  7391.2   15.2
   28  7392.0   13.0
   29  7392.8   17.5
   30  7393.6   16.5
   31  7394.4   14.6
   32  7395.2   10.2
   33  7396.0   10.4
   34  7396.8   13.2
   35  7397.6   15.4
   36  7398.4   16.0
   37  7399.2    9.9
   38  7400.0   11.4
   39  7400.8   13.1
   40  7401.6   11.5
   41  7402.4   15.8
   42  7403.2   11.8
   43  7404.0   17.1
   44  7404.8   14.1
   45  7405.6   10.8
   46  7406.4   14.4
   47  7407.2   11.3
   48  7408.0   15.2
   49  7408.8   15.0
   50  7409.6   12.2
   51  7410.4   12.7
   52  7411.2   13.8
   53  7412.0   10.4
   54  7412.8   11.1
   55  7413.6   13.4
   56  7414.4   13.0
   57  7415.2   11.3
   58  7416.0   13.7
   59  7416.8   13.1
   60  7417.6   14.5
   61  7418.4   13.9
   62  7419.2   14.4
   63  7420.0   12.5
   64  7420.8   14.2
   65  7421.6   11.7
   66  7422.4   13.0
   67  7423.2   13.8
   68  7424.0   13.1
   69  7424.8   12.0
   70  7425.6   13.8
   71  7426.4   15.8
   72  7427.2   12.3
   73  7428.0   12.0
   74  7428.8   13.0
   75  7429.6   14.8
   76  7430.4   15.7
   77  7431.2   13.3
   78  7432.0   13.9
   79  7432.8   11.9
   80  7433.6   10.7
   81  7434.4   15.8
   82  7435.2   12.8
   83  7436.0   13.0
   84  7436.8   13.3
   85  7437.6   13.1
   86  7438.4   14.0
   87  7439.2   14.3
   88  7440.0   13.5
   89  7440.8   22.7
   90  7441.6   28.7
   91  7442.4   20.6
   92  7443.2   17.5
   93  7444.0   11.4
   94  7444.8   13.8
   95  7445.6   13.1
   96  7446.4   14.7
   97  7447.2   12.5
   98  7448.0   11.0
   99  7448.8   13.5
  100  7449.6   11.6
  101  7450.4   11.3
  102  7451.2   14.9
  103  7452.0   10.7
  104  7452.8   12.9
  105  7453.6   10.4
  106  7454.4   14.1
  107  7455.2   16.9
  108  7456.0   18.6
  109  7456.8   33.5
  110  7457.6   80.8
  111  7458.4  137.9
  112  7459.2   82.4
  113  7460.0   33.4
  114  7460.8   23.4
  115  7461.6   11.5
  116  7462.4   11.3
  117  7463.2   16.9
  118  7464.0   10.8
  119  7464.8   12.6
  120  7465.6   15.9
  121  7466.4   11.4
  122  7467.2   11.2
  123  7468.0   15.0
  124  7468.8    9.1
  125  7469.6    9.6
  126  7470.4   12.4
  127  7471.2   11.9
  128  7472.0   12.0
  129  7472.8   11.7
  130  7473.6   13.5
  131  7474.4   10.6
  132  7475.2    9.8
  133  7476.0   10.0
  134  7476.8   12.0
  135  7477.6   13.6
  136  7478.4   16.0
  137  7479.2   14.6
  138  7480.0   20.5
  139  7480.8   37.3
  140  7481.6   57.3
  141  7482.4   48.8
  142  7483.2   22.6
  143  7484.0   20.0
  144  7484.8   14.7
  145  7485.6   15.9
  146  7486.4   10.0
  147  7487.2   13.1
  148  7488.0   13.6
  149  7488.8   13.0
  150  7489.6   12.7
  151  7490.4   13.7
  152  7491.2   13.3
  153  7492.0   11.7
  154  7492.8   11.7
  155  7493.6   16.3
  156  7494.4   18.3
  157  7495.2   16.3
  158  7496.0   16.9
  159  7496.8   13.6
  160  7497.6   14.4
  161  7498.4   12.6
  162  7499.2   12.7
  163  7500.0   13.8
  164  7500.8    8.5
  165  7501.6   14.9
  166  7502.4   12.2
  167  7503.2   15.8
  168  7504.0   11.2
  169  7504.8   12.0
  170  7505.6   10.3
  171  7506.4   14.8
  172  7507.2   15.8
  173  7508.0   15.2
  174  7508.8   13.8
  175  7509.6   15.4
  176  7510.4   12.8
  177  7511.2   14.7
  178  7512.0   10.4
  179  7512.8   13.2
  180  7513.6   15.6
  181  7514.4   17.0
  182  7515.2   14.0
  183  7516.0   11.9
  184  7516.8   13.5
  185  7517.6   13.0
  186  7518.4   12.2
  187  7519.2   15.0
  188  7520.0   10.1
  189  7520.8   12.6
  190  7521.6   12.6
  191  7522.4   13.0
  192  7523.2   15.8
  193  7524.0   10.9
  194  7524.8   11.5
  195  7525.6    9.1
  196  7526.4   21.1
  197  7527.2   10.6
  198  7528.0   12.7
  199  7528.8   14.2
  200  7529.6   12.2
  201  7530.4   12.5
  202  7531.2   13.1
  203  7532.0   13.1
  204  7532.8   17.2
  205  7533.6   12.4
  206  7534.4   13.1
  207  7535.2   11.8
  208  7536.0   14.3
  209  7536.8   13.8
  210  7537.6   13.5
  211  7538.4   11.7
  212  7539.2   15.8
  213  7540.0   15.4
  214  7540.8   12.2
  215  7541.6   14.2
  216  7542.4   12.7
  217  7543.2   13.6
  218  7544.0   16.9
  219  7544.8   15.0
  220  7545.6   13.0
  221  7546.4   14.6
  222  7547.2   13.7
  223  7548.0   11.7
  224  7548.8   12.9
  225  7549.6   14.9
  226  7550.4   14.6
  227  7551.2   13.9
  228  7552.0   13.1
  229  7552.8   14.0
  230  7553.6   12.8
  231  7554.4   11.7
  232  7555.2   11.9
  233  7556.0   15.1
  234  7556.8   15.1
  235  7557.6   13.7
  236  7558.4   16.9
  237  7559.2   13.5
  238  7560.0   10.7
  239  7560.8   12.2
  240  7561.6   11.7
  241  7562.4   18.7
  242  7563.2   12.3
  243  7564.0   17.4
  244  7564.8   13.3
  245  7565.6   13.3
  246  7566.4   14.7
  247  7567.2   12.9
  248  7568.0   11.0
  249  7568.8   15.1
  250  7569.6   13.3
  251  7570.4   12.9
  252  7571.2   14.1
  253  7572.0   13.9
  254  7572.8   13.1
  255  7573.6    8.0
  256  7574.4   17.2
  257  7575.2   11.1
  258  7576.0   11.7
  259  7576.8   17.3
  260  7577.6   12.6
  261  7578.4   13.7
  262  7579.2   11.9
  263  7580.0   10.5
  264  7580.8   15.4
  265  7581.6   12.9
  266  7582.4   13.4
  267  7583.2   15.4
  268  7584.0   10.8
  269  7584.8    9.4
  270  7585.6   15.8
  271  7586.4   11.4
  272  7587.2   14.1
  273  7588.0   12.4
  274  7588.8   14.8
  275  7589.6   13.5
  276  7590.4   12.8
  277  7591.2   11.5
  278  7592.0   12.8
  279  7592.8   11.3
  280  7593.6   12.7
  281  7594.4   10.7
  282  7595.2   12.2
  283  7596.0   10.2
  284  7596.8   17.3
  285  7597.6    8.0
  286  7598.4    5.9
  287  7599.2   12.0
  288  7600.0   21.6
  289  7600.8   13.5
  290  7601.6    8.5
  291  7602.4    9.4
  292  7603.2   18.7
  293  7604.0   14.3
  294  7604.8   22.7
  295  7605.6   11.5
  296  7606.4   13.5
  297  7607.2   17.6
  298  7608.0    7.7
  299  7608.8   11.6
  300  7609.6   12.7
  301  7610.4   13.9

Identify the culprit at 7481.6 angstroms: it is [N II] 6583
